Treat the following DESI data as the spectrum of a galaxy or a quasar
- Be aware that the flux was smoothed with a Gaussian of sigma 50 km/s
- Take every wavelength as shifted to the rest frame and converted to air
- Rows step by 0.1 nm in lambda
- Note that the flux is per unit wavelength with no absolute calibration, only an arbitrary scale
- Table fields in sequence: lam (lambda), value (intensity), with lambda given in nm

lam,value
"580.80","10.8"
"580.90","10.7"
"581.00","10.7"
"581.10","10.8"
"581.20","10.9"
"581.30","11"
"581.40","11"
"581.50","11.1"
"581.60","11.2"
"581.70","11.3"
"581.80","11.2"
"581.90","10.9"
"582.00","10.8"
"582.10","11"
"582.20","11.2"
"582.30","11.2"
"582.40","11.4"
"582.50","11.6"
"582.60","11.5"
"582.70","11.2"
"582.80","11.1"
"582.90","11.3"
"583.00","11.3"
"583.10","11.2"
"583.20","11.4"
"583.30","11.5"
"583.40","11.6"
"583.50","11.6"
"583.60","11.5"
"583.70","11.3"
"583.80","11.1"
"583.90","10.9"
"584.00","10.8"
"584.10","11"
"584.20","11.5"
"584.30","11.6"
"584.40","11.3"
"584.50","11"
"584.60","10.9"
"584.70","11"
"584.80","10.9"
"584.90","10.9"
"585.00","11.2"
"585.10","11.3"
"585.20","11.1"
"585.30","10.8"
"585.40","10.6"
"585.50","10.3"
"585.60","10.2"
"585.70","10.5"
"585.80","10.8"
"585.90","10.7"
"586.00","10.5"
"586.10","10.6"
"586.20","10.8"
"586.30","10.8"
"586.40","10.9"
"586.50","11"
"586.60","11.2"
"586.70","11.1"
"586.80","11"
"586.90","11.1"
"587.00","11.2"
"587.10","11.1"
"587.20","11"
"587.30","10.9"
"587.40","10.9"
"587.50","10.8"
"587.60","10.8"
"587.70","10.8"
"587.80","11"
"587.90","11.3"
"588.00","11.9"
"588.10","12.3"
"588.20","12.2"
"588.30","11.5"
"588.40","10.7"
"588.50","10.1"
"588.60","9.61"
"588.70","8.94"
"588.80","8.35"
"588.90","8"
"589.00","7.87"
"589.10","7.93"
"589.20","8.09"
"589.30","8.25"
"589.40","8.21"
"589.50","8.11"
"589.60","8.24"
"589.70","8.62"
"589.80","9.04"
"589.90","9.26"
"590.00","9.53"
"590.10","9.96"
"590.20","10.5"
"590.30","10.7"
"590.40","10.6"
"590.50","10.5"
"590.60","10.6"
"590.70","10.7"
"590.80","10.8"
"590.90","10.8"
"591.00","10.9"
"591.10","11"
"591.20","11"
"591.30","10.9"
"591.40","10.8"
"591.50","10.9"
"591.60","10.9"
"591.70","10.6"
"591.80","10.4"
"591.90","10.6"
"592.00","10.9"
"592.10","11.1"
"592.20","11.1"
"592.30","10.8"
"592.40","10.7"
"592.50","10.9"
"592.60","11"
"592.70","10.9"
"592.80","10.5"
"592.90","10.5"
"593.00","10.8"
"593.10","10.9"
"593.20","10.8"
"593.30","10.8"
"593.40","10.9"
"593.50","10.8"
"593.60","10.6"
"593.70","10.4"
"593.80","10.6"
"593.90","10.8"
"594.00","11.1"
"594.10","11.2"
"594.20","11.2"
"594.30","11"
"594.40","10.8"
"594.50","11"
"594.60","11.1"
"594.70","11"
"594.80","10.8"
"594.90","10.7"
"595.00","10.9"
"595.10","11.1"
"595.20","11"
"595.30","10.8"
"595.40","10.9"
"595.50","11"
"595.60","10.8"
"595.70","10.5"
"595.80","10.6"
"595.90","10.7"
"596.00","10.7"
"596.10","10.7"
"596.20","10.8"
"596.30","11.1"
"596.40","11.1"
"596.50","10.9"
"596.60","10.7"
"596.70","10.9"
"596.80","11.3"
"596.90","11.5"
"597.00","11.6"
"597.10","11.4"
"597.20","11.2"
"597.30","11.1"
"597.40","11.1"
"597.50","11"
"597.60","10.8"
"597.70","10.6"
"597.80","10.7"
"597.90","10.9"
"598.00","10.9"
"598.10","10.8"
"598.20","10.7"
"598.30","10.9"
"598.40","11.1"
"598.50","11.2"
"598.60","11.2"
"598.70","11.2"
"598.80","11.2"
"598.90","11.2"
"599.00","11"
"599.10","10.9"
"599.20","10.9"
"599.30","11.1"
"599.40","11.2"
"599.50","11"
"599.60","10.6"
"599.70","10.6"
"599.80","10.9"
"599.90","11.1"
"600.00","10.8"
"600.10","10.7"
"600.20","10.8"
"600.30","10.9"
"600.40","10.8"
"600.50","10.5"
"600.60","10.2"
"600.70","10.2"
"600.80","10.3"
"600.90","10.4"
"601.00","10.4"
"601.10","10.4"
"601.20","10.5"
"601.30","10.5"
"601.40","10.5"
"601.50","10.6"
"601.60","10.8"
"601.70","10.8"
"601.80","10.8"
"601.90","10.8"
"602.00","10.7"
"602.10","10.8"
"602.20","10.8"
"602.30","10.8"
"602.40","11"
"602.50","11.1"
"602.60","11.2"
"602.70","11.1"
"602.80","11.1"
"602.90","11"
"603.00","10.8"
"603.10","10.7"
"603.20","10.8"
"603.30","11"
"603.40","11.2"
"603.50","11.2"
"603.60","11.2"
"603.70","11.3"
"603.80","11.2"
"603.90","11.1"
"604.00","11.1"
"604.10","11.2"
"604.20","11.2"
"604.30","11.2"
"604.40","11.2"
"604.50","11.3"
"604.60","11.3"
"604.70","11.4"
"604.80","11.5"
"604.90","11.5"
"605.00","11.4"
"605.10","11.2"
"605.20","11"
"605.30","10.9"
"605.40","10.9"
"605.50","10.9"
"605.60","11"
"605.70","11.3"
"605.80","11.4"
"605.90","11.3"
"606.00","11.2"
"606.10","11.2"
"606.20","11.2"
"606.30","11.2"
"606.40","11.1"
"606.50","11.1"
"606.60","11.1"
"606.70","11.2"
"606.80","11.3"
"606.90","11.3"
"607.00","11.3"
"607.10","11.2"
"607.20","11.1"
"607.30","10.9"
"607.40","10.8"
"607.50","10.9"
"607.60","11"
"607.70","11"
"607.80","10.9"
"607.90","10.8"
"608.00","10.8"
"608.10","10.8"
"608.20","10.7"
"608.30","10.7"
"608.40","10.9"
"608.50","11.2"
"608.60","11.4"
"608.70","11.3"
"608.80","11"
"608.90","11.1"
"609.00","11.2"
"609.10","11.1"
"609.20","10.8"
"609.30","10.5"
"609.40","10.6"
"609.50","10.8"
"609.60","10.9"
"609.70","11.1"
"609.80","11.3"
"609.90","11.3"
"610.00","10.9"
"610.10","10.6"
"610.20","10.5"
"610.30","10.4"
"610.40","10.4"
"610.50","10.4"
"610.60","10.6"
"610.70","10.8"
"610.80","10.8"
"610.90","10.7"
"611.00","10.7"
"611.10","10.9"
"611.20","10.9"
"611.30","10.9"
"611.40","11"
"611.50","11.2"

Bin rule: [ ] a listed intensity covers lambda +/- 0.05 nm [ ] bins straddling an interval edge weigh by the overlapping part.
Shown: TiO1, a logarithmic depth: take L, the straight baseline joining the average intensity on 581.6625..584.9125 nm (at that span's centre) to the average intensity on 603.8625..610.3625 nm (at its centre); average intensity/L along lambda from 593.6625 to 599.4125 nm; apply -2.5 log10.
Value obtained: 0.02 mag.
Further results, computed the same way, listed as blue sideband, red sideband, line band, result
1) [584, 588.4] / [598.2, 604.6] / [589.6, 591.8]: 0.064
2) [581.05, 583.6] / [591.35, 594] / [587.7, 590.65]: 0.125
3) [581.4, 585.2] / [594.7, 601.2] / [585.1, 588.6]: 0.018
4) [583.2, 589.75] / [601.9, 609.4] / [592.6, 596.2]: -0.006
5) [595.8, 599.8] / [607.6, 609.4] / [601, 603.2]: 0.018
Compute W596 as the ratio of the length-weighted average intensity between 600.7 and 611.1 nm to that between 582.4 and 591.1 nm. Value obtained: 1.03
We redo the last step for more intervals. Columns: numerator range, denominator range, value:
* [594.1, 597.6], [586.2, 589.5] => 1.06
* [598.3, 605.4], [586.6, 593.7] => 1.05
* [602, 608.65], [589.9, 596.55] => 1.03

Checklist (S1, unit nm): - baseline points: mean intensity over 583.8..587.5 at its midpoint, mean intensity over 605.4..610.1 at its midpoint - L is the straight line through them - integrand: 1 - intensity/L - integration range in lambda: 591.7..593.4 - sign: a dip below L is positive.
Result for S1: 0.03 nm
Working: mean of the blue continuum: 10.9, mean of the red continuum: 11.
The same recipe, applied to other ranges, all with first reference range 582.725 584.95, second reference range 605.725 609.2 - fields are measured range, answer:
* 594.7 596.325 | 0.05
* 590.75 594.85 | 0.12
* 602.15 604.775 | 0.00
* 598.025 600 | 0.03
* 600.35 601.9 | 0.08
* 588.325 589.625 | 0.29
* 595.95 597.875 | 0.02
